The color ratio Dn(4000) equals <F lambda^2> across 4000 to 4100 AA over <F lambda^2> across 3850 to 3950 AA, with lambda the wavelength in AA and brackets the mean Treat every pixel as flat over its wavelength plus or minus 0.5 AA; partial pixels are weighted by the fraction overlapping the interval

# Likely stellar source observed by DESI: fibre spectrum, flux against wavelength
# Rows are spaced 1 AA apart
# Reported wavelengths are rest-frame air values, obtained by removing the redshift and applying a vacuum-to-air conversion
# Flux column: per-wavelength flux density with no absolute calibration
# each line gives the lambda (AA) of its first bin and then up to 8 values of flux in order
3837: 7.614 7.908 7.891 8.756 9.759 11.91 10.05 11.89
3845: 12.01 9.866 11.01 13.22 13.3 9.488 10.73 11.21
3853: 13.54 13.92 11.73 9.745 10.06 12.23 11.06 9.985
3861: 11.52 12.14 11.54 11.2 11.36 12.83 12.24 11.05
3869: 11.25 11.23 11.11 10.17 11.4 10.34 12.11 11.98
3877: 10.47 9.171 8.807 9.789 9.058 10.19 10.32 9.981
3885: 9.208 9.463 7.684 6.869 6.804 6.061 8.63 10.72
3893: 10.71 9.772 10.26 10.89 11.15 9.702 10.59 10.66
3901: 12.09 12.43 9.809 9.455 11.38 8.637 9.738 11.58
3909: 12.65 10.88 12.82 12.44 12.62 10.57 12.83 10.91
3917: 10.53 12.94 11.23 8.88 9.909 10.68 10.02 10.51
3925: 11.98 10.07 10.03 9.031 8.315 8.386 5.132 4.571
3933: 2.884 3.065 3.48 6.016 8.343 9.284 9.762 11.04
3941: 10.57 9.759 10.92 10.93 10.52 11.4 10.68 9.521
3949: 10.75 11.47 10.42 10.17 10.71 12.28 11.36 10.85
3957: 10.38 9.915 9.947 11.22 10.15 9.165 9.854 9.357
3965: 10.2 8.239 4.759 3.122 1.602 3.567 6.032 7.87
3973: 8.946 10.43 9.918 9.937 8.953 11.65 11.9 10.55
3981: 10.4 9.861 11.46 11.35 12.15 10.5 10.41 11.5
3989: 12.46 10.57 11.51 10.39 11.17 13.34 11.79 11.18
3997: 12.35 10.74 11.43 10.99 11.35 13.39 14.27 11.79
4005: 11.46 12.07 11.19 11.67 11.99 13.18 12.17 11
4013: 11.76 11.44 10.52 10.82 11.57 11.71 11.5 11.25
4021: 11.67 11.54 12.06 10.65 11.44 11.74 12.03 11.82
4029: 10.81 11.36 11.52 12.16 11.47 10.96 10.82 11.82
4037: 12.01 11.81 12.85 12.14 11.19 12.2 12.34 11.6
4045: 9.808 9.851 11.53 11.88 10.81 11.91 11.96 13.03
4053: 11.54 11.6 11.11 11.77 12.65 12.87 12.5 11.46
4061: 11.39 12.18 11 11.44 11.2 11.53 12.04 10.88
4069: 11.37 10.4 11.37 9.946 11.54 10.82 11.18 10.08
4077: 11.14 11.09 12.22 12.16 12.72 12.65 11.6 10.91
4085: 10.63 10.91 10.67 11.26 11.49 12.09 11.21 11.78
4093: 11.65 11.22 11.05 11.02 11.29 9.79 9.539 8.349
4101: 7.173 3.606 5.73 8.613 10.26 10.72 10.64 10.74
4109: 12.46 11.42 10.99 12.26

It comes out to 1.22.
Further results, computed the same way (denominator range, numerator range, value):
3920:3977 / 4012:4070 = 1.36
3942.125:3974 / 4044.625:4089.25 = 1.30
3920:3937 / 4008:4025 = 1.55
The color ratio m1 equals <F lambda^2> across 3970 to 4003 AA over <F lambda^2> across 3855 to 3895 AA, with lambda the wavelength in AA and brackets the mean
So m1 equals 1.1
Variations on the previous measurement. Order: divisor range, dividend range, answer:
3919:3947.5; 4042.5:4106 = 1.33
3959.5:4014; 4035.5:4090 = 1.15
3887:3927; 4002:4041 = 1.18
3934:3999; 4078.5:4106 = 1.13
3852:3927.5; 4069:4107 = 1.09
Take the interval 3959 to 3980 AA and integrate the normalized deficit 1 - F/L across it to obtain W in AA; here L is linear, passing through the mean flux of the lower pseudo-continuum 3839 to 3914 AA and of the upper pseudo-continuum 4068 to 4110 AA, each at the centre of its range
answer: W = 4.4 AA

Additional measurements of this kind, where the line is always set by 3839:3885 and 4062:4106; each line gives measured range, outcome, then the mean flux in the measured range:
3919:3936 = 4.6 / 7.97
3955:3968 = 1.8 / 9.33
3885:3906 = 2.3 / 9.72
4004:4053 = -3.8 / 11.6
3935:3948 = 1.4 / 9.67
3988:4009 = -1.9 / 11.8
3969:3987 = 2.2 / 9.53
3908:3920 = -0.9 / 11.7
